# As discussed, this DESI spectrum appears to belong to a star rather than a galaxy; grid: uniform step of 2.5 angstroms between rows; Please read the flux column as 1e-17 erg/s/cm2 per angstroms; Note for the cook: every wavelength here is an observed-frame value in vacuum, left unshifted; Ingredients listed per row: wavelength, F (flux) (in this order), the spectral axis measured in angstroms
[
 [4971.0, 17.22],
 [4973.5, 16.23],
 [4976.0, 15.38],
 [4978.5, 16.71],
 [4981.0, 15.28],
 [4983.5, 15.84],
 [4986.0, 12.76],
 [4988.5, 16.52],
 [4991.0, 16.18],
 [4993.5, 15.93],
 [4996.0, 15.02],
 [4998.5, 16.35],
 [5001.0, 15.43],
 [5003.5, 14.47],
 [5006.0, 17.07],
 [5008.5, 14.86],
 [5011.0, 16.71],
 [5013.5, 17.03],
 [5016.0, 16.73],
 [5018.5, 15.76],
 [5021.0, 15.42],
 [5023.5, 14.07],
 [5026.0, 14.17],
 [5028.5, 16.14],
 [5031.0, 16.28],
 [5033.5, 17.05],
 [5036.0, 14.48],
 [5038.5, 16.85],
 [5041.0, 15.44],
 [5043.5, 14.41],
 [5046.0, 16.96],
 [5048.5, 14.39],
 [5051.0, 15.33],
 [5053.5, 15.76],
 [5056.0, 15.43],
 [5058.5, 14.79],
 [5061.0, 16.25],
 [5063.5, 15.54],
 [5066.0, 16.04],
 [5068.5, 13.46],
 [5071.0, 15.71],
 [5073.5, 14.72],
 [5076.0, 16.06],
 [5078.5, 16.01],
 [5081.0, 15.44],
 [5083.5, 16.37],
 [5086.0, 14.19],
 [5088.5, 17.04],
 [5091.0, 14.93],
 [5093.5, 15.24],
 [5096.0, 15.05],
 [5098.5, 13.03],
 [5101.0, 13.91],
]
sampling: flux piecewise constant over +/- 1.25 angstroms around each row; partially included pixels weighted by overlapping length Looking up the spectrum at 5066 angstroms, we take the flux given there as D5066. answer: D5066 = 16.04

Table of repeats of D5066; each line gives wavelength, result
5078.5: 16.01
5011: 16.71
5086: 14.19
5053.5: 15.76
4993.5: 15.93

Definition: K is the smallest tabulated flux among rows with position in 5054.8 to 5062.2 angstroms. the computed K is 14.79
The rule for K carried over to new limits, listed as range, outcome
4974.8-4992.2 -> 12.76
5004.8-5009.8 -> 14.86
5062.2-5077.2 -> 13.46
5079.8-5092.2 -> 14.19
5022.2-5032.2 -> 14.07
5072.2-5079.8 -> 14.72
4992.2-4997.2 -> 15.02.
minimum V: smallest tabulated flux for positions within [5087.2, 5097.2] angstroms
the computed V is 14.93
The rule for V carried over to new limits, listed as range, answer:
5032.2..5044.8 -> 14.41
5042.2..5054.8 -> 14.39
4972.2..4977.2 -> 15.38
